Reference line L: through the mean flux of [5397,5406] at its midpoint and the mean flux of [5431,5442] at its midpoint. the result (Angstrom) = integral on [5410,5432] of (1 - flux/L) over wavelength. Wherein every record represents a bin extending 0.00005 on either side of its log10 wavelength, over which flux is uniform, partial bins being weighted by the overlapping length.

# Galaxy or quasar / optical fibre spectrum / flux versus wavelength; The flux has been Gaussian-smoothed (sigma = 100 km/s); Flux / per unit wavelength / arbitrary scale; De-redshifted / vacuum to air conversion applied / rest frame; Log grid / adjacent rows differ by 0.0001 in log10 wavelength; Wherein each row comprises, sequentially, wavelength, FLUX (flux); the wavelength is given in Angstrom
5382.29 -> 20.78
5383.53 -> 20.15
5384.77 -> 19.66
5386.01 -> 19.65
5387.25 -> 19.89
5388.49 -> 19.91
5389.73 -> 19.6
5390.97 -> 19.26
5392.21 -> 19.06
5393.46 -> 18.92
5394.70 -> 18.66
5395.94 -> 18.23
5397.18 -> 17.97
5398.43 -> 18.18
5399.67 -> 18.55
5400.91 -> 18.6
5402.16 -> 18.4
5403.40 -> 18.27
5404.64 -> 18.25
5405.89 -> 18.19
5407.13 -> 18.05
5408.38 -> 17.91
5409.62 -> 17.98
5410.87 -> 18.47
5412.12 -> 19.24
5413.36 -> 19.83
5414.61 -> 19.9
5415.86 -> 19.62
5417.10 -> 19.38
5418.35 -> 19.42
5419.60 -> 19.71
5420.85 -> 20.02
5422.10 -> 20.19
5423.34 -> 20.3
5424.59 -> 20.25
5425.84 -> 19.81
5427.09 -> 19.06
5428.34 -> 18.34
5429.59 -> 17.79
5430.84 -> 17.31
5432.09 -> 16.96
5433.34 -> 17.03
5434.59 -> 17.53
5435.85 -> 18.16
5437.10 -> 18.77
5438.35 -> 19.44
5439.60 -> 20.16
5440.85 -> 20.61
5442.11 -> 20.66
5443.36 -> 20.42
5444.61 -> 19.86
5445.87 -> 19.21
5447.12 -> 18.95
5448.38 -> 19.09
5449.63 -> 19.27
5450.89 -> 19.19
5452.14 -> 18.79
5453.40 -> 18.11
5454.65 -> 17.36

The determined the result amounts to -0.92 Angstrom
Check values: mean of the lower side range 18.3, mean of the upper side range 18.6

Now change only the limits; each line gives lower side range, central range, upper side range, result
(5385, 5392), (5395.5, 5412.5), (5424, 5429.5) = 1.0 Angstrom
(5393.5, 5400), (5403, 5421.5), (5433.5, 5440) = -0.5 Angstrom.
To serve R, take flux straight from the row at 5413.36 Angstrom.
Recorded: 19.83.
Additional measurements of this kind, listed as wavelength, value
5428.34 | 18.34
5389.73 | 19.6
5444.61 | 19.86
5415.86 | 19.62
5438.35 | 19.44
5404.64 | 18.25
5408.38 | 17.91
